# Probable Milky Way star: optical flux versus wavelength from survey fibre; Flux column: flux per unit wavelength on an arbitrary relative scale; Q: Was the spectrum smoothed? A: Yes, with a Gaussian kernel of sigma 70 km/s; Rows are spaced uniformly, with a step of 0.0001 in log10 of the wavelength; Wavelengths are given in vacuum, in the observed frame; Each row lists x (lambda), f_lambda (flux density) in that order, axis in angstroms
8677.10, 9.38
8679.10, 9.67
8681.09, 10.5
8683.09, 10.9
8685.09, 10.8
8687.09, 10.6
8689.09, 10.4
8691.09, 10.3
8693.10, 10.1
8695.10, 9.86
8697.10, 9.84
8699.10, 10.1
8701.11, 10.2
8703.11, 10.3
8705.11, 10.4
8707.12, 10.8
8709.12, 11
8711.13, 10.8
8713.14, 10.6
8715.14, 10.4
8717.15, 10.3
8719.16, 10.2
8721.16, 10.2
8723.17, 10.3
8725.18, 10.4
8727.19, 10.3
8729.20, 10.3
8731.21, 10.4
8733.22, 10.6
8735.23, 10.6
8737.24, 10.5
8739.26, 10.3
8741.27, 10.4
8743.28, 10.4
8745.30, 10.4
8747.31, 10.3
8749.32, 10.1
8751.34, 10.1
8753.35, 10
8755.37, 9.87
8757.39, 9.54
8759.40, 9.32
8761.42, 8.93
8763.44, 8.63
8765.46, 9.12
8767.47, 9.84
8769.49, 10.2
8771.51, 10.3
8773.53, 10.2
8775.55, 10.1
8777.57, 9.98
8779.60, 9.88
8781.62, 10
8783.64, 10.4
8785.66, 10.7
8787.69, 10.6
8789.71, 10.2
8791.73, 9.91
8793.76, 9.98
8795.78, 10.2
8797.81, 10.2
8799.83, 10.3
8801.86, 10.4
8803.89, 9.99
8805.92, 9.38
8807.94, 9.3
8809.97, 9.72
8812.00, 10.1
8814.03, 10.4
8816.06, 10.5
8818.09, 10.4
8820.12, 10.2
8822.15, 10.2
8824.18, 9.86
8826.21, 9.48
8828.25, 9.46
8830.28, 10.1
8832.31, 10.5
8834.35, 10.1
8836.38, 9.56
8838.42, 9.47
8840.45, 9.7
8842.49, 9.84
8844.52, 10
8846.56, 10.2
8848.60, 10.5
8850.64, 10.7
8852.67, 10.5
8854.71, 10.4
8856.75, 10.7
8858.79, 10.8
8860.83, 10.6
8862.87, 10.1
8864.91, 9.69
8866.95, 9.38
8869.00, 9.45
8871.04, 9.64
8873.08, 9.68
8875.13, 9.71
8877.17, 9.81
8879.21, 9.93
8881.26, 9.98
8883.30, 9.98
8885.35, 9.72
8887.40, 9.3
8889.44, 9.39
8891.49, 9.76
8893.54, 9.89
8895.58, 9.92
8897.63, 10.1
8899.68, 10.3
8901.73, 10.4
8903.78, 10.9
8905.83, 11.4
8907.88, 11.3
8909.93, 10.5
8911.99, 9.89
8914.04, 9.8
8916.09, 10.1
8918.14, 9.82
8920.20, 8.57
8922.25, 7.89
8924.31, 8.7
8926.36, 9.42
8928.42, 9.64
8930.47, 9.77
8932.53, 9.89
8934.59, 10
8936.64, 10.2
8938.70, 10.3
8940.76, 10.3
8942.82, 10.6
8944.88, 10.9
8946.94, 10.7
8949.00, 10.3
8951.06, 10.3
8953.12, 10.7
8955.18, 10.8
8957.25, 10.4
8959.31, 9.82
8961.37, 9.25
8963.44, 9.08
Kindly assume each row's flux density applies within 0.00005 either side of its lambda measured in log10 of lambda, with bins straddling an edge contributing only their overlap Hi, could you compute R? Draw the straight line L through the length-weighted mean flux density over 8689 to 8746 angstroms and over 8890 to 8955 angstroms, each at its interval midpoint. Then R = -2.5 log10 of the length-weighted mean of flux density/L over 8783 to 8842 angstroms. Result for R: 0.02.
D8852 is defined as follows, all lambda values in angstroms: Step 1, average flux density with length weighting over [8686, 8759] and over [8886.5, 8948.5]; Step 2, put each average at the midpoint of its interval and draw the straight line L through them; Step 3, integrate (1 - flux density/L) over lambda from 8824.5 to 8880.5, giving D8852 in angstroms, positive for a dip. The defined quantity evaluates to 0.5 angstroms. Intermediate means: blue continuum 10.3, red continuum 9.99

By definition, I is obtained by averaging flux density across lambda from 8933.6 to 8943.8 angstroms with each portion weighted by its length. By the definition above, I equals 10.3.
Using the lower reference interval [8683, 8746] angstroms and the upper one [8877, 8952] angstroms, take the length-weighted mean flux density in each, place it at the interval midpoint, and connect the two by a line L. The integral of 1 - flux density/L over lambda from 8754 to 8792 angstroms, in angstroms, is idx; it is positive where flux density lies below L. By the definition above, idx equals 1.5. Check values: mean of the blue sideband 10.4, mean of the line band 9.88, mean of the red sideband 9.99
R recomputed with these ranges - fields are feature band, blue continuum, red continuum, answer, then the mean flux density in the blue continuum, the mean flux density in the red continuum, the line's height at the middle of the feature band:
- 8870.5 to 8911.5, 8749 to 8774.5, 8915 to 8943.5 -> -0.05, 9.69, 9.65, 9.66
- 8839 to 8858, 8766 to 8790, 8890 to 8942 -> -0.02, 10.2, 9.95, 10.1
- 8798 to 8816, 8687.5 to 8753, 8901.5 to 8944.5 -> 0.02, 10.3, 9.98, 10.2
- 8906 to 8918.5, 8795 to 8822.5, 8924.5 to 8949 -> -0.02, 10.1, 10.1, 10.1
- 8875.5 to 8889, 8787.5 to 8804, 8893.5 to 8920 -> 0.05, 10.2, 10.3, 10.3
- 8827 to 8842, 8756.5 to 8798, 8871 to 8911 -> 0.02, 9.91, 10.1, 10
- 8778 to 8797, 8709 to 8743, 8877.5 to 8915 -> 0.01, 10.4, 10.1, 10.3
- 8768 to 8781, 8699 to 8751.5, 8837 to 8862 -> 0.03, 10.4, 10.3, 10.4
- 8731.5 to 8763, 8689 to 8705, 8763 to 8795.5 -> 0.00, 10.1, 10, 10.1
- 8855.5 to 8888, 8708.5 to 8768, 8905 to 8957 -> 0.02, 10.1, 10.1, 10.1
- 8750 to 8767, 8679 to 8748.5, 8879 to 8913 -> 0.10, 10.4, 10.2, 10.3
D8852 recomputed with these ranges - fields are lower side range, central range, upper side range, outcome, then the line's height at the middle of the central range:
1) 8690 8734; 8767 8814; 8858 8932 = 0.2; 10.1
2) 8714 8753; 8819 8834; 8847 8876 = 0.3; 10.2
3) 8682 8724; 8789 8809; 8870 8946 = 0.4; 10.2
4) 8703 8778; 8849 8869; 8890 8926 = -0.5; 10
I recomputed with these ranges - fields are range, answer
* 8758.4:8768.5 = 9.17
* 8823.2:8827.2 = 9.67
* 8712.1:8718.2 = 10.4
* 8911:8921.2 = 9.64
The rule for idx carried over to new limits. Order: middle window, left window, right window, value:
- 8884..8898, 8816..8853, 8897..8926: 0.38 angstroms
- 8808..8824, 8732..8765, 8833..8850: -0.30 angstroms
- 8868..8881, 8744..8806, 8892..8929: 0.28 angstroms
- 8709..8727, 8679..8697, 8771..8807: -0.24 angstroms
